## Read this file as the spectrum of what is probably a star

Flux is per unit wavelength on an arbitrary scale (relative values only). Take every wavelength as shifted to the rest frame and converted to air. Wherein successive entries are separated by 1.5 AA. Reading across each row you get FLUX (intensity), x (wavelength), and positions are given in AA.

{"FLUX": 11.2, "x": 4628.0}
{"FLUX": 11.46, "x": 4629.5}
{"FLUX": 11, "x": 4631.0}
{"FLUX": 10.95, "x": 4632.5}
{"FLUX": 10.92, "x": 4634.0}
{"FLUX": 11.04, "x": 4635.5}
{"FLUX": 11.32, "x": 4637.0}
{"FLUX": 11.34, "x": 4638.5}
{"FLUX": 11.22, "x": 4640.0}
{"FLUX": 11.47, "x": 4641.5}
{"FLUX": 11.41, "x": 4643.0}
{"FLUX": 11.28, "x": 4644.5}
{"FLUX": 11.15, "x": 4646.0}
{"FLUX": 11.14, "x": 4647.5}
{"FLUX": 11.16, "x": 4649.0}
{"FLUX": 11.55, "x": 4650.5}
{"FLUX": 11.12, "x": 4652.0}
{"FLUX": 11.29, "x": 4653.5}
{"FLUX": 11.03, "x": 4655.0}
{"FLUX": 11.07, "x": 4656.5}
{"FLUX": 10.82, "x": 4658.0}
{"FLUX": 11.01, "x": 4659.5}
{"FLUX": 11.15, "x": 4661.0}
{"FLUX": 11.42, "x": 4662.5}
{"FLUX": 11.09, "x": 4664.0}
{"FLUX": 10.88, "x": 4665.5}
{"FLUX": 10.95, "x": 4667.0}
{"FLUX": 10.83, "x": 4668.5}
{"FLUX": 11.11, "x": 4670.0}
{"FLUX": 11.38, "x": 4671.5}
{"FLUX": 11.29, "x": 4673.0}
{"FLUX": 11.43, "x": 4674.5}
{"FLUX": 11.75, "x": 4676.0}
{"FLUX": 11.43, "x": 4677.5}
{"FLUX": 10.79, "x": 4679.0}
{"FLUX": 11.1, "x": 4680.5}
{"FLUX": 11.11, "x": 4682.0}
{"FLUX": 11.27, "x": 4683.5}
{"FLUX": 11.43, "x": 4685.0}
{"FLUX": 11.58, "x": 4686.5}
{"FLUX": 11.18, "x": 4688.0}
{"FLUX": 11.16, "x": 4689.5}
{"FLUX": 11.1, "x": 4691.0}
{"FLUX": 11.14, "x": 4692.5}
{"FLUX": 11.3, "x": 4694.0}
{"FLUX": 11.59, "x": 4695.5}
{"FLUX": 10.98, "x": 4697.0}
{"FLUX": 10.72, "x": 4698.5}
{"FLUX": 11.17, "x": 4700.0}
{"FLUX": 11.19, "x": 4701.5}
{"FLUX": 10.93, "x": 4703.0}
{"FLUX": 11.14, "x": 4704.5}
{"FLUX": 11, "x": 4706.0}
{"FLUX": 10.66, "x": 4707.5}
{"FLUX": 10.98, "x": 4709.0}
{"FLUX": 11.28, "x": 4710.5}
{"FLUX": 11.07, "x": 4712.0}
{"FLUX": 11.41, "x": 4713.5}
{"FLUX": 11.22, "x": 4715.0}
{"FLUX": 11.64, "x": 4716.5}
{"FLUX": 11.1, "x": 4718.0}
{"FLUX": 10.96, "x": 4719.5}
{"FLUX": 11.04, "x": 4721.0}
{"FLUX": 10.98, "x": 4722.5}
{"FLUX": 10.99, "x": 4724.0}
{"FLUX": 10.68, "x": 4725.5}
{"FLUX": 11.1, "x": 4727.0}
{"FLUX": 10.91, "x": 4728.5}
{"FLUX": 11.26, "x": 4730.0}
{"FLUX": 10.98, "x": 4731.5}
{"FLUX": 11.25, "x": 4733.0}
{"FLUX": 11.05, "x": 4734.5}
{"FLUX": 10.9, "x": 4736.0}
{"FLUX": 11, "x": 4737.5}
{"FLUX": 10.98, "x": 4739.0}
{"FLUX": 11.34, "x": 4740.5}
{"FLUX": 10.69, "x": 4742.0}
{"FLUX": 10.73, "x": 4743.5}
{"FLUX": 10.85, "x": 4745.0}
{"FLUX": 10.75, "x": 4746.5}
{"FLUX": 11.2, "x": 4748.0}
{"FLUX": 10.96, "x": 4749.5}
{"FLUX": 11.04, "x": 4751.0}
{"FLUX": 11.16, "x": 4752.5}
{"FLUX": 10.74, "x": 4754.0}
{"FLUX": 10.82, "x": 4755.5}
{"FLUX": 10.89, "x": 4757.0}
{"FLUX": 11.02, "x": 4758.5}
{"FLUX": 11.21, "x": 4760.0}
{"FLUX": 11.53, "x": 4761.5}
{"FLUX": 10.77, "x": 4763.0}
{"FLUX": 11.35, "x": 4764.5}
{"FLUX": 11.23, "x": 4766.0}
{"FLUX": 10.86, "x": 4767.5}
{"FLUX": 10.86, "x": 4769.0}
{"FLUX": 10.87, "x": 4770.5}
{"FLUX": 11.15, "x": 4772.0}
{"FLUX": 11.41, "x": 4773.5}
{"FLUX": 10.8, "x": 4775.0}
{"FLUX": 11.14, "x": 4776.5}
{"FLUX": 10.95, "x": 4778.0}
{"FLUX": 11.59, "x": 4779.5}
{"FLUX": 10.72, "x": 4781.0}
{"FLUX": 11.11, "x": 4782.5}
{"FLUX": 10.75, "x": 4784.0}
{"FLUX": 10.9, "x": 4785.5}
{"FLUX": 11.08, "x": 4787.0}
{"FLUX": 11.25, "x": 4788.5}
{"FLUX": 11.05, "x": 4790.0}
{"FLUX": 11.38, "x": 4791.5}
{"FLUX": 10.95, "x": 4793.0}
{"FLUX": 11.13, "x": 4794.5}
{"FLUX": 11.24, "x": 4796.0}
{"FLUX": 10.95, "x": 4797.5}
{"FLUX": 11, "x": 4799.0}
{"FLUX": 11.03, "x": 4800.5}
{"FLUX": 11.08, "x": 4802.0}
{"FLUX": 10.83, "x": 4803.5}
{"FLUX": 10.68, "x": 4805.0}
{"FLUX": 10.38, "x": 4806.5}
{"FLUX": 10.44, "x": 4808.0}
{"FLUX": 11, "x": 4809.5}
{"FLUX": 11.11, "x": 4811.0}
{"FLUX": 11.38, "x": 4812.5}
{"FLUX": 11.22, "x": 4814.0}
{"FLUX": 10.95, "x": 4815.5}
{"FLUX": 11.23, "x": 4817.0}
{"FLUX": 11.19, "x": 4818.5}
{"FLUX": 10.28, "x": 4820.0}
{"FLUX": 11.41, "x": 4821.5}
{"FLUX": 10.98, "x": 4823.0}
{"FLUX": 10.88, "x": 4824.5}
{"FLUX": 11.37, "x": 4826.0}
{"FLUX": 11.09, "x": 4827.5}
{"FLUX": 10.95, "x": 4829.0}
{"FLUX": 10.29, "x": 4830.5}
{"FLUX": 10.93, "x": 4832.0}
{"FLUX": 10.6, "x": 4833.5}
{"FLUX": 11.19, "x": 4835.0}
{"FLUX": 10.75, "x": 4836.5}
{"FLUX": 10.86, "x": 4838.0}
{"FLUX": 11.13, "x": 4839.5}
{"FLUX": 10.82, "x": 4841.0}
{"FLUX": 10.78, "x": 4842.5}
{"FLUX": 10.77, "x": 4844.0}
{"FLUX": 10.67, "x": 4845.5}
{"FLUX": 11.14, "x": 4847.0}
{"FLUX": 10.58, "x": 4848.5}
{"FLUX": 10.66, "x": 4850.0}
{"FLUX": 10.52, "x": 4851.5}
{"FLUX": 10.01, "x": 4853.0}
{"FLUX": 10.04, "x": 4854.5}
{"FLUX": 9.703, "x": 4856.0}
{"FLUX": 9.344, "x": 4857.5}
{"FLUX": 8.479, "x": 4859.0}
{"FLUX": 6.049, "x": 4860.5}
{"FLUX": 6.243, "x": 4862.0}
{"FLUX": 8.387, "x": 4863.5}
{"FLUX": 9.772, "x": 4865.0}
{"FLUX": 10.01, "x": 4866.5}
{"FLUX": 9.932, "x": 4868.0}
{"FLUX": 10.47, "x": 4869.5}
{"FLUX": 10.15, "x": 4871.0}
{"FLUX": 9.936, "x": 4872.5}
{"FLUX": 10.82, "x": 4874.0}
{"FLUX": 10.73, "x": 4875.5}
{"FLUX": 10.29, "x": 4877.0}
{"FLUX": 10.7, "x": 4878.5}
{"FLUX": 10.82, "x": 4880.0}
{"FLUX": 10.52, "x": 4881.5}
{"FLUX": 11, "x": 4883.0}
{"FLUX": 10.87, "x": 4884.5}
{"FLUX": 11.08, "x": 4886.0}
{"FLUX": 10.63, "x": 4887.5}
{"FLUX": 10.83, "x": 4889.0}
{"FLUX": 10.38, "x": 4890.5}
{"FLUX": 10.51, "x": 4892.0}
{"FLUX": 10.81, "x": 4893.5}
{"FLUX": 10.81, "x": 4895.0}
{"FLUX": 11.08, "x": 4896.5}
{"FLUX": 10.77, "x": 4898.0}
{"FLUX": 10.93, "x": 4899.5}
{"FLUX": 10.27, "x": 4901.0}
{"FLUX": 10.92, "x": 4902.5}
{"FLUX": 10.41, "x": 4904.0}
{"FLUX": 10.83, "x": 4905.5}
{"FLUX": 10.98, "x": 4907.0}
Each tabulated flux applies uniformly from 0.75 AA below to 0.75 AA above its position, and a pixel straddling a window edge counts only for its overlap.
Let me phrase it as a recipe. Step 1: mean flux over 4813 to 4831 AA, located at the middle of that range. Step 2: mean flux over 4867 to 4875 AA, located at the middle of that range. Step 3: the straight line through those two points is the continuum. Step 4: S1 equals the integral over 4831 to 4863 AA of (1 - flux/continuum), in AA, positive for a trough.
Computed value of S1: 1.8 AA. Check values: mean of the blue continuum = 11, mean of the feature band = 10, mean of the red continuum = 10.3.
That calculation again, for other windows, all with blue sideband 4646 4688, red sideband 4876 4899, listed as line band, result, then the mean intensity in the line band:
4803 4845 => -0.15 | 10.9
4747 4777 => -0.14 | 11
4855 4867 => 2.55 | 8.5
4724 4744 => 0.11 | 11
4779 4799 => -0.24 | 11.1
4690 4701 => -0.01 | 11.1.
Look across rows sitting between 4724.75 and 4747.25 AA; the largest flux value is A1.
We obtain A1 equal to 11.34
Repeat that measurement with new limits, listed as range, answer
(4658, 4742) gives 11.75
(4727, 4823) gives 11.59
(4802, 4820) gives 11.38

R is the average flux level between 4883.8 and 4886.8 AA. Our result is 11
